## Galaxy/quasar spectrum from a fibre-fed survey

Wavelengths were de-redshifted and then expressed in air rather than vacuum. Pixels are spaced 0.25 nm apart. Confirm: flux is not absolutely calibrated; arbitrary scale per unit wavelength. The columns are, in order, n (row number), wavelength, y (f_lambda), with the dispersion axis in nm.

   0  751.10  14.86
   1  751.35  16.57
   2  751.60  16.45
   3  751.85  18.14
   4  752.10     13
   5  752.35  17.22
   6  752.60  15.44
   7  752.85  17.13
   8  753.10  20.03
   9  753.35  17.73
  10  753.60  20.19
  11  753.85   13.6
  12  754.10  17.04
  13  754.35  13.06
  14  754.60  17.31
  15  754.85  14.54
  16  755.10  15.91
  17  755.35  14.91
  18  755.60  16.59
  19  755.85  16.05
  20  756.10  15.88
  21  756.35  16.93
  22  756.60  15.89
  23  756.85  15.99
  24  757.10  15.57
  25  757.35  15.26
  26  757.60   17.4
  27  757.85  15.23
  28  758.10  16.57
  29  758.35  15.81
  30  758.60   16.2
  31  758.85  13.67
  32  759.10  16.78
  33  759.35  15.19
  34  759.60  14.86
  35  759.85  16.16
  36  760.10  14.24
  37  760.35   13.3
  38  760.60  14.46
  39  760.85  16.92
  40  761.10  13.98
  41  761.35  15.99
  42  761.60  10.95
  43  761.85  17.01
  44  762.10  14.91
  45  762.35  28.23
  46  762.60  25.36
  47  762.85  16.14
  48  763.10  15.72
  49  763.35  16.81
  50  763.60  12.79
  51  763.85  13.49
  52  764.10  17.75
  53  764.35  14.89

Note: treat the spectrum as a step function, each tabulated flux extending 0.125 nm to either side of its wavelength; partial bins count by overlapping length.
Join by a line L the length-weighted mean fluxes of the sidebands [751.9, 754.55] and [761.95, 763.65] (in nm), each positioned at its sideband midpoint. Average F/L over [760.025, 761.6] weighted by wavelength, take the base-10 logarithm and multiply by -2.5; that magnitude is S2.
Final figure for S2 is 0.252 mag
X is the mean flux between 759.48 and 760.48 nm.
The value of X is 14.6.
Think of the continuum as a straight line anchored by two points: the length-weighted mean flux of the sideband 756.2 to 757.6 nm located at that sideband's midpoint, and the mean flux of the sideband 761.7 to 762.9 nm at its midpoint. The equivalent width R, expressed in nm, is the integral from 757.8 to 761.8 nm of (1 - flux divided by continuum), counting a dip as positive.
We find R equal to 0.71 nm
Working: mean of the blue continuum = 16.1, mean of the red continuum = 20.4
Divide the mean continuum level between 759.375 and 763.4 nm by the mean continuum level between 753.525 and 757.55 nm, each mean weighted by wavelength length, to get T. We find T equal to 1.0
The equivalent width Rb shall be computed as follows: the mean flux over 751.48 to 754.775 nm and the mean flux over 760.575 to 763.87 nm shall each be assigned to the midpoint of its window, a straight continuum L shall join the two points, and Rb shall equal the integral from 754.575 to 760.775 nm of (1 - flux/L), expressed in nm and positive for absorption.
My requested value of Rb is 0.40 nm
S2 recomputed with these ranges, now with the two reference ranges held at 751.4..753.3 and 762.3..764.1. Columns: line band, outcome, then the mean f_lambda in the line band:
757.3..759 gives 0.11 mag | 15.8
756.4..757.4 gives 0.10 mag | 15.8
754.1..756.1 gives 0.10 mag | 15.6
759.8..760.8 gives 0.20 mag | 14.6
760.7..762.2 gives 0.18 mag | 15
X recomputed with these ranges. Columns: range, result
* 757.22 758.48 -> 16.1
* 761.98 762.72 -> 22.9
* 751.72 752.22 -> 15.6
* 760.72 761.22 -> 15.5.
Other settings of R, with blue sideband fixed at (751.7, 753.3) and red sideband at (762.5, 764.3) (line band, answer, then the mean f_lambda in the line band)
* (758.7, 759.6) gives 0.08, 15.2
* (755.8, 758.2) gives 0.10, 16.1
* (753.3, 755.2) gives 0.08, 16.1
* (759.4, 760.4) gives 0.12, 14.8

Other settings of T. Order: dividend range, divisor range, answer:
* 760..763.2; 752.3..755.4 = 1.01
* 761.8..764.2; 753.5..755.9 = 1.12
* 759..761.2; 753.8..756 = 0.97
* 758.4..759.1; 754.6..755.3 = 0.99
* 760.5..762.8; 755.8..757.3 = 1.09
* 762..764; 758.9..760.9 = 1.19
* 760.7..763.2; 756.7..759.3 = 1.11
